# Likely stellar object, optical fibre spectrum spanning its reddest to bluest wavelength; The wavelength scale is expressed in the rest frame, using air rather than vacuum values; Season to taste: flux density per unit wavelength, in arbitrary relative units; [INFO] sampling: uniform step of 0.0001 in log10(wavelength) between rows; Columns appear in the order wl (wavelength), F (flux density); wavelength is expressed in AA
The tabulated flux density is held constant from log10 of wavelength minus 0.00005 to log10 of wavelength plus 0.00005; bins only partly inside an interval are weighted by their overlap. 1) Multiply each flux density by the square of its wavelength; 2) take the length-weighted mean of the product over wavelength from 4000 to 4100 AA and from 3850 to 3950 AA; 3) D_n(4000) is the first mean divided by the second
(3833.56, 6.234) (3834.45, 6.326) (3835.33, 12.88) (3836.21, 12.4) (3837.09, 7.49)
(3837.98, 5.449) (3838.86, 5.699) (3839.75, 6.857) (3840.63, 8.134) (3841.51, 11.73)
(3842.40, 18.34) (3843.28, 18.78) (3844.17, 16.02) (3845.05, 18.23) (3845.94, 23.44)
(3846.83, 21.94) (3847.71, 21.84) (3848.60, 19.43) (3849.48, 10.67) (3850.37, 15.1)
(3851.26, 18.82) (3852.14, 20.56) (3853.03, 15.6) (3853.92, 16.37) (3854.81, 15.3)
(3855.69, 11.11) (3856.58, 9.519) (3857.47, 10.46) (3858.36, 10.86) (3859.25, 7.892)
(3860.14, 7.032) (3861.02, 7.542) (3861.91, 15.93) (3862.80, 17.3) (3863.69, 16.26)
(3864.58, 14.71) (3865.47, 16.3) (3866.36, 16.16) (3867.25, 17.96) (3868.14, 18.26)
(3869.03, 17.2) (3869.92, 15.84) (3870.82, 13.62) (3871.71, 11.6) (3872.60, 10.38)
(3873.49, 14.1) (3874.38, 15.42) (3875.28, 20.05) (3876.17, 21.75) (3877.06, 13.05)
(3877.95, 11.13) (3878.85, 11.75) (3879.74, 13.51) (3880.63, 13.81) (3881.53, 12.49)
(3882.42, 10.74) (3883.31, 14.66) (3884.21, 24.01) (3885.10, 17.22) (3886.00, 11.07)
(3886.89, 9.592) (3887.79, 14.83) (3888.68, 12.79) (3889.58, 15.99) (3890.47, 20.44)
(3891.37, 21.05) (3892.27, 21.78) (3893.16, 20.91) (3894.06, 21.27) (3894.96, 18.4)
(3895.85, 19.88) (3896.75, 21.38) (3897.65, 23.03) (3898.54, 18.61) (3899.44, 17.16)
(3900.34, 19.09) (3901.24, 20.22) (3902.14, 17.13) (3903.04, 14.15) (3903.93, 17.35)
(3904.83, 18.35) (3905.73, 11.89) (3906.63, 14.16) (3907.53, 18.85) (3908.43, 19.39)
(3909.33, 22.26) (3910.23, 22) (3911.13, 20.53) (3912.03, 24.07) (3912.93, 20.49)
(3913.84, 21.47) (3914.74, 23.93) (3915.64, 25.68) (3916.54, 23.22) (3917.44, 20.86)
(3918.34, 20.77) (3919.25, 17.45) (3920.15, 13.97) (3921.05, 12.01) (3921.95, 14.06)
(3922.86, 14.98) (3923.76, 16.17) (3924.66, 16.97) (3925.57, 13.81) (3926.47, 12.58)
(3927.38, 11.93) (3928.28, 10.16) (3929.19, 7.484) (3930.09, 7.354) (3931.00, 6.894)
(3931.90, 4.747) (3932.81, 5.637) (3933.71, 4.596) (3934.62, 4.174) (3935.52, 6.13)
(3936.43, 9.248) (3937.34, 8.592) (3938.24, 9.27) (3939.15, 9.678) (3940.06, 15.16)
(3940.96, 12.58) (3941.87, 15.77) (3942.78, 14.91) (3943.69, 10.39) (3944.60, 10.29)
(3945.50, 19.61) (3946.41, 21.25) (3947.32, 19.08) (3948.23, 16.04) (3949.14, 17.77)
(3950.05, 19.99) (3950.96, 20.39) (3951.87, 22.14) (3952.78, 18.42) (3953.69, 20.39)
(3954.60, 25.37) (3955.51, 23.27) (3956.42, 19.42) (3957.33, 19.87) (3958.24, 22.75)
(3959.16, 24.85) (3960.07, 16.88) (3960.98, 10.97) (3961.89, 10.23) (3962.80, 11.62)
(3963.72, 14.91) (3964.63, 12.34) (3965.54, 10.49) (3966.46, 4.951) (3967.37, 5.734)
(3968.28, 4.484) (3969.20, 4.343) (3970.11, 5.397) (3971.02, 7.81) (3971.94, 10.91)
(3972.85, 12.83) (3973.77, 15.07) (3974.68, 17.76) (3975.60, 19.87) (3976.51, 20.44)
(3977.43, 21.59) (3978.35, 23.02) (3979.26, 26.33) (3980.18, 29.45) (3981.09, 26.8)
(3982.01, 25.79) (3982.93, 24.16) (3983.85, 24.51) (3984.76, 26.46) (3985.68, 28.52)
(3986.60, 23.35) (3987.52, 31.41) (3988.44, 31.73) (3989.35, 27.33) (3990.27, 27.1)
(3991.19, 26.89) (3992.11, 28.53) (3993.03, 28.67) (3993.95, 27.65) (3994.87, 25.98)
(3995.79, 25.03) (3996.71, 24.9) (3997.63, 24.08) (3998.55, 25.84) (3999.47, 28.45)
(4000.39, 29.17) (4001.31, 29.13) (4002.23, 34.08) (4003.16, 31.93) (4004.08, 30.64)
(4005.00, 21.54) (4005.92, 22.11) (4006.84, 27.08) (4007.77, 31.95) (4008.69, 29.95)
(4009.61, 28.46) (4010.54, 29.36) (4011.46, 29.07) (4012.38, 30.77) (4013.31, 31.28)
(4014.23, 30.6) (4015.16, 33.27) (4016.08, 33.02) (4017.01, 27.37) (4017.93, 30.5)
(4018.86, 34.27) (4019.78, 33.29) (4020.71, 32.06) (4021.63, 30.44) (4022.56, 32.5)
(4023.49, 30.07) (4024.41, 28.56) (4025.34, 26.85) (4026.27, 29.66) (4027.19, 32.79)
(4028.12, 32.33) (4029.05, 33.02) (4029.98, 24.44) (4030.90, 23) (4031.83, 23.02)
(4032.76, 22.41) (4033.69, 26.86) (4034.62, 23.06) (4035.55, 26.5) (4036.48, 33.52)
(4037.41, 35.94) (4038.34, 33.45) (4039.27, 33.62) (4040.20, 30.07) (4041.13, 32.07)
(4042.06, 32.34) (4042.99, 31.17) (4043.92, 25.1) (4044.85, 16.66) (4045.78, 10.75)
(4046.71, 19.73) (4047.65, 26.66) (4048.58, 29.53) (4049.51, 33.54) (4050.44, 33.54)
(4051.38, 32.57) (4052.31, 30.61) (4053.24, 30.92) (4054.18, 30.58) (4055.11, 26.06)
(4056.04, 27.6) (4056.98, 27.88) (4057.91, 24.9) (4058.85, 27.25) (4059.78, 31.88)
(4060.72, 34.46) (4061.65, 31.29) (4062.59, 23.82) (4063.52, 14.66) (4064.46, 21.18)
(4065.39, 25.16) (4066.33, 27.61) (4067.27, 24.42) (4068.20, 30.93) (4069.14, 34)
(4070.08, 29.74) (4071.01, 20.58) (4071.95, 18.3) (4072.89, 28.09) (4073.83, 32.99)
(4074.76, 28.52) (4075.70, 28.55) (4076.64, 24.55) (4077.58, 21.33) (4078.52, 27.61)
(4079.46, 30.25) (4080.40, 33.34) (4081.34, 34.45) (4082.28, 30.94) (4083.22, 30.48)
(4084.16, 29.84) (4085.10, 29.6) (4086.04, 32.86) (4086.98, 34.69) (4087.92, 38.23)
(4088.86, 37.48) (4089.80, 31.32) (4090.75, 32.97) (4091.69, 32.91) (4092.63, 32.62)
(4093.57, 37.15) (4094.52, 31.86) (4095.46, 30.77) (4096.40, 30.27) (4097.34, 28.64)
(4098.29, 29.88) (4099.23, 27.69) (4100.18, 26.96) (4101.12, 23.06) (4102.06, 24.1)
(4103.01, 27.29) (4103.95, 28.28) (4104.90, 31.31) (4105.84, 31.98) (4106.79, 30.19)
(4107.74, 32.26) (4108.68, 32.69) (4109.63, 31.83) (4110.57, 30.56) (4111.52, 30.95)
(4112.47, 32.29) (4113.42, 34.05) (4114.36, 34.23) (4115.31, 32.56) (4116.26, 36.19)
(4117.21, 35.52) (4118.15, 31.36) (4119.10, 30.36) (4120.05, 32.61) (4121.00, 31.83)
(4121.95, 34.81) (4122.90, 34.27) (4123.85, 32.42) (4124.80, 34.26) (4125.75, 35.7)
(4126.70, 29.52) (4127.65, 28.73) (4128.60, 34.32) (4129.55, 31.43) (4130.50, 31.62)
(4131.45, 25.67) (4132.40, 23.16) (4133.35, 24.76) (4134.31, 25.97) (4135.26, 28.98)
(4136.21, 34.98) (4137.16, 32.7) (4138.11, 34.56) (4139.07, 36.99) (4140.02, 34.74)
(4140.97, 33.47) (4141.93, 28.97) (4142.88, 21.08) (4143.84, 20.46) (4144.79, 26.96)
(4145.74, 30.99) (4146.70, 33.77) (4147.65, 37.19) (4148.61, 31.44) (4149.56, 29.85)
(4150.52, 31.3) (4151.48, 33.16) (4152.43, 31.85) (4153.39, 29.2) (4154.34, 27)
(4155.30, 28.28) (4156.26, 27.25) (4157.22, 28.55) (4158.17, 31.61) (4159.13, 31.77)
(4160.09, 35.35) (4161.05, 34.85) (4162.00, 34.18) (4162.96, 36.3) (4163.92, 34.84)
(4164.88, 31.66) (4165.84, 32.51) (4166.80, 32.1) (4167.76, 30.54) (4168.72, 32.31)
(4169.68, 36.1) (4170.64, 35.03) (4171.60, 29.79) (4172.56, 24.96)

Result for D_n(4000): 2.06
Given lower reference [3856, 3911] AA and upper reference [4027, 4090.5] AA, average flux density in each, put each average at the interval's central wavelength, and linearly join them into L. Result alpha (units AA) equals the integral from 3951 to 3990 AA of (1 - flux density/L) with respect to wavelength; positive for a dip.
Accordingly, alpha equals 6.2 AA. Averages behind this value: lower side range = 16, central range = 18.7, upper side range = 28.5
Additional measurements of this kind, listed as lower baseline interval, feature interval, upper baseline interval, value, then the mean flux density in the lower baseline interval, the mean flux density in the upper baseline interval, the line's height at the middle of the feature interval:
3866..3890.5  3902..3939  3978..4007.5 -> 8.4 AA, 14.9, 27.2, 19.4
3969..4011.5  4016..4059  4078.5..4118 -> -1.8 AA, 24.6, 31.5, 27.6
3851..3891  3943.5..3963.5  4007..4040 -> 3.9 AA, 14.5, 29.9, 22.8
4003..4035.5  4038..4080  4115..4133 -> 3.6 AA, 29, 31.9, 30.1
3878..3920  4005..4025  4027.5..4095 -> -3.3 AA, 18.2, 28.8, 25.8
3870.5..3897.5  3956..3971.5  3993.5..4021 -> 7.7 AA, 16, 29.1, 24.5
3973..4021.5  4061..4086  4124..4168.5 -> 1.5 AA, 27.4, 31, 29.2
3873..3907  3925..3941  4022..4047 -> 8.9 AA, 16.7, 27.8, 20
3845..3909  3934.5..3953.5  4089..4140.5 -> 5.4 AA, 16.1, 31.3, 20.4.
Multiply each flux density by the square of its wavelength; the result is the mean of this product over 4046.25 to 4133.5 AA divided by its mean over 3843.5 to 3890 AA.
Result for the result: 2.24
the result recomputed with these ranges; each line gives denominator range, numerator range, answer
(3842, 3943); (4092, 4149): 2.24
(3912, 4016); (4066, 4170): 1.71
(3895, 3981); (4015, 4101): 1.96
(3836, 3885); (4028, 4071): 2.12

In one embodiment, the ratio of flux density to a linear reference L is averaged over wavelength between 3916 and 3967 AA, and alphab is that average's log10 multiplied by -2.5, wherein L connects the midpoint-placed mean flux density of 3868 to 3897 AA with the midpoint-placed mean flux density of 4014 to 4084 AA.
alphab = 0.38 mag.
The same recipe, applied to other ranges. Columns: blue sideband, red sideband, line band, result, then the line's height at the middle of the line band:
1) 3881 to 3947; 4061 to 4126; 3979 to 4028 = -0.25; 22.9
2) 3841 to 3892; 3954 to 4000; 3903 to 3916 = -0.15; 17.2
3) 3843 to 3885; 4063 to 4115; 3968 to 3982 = 0.31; 22.3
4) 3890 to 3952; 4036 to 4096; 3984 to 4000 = -0.20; 22.5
